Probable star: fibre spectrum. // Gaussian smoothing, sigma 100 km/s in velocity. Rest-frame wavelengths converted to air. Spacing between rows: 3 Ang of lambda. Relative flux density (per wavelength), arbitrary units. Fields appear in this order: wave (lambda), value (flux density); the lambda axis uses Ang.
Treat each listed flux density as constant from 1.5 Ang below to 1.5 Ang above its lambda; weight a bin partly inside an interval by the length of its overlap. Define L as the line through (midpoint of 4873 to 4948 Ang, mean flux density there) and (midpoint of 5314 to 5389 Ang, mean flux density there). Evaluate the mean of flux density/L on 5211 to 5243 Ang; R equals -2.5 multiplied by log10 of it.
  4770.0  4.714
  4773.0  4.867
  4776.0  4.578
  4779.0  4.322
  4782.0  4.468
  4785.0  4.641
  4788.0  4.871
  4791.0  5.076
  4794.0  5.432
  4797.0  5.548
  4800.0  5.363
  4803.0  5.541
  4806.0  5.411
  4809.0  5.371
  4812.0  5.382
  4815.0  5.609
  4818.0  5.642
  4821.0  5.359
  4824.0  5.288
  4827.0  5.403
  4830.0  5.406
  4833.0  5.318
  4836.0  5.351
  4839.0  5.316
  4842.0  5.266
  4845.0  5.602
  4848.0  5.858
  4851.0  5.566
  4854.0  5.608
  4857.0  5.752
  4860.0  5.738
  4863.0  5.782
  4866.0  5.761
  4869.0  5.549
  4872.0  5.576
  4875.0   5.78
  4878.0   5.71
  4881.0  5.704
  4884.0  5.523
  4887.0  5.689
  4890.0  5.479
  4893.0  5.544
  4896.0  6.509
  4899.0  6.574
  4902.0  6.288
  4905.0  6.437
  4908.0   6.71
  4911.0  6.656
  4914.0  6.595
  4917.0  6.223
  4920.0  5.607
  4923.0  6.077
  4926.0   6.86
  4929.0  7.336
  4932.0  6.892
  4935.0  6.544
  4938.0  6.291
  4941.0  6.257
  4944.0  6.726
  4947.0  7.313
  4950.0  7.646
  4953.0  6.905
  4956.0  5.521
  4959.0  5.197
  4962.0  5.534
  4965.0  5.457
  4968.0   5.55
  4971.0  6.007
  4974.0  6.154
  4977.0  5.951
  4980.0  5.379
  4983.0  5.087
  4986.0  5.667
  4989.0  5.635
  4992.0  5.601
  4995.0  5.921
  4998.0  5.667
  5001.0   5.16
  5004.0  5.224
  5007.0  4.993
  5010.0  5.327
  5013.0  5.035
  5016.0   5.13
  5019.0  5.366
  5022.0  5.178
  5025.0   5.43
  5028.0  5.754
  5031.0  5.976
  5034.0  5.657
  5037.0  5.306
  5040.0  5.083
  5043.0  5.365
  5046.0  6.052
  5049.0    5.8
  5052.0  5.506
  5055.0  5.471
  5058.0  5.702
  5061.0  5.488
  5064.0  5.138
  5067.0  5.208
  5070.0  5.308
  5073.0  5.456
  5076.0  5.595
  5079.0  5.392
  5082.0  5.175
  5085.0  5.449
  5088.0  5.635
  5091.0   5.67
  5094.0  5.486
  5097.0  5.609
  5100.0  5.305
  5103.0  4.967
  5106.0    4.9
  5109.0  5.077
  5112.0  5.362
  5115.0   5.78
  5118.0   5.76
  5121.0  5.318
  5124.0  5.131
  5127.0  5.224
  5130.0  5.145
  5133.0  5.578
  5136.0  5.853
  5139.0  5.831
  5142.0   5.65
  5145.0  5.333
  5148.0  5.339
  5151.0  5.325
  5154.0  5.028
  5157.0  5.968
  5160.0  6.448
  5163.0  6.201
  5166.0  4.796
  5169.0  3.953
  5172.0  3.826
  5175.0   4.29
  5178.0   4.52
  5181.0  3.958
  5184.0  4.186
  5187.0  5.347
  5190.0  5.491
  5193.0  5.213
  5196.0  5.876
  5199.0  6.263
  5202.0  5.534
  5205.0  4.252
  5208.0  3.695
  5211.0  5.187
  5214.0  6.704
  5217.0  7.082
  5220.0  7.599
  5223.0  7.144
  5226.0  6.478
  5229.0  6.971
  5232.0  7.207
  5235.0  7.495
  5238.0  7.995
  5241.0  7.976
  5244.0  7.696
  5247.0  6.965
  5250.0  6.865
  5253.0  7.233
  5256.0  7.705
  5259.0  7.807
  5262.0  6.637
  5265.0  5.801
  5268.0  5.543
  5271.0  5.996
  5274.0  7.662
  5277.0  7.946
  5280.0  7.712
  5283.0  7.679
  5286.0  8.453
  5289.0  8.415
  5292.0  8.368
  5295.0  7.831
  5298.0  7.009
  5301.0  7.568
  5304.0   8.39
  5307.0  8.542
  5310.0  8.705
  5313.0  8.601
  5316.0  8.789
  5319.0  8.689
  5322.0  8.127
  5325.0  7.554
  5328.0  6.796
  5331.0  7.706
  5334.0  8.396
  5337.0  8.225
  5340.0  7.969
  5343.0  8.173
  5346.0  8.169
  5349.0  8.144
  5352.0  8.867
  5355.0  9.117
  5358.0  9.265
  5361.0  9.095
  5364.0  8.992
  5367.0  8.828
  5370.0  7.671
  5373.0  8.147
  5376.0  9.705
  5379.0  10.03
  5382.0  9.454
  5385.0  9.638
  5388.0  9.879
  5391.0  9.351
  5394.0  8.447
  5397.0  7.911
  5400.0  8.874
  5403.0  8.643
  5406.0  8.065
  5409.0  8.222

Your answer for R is 0.11 mag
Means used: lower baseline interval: 6.28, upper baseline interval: 8.61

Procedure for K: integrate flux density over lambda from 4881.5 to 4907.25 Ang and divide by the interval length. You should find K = 6.01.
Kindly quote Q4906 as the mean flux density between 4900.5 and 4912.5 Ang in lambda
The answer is 6.52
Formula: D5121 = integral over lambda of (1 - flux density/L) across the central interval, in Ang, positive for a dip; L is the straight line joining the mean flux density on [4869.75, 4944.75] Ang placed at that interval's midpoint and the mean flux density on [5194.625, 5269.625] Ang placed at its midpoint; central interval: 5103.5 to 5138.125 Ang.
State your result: 5.95 Ang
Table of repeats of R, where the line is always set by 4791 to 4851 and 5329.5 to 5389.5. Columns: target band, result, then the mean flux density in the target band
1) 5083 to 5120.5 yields 0.31 mag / 5.41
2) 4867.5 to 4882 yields 0.02 mag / 5.66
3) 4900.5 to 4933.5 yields -0.08 mag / 6.52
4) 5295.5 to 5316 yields 0.04 mag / 8.17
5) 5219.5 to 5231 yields 0.14 mag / 7.01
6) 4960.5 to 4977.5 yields 0.11 mag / 5.77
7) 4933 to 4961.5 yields -0.04 mag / 6.46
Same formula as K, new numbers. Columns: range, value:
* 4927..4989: 6.16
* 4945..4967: 6.22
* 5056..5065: 5.46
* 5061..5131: 5.36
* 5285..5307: 8.03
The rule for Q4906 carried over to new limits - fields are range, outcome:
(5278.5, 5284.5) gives 7.7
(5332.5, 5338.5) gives 8.31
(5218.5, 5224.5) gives 7.37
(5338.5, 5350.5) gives 8.11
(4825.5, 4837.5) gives 5.37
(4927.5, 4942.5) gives 6.66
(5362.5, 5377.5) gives 8.67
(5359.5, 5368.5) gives 8.97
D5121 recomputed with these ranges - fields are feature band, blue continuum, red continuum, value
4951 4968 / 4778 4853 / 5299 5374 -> 1.0 Ang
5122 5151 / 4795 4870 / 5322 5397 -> 7.4 Ang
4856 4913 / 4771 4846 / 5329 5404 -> -2.5 Ang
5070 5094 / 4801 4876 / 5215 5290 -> 4.0 Ang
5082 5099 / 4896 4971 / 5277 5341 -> 3.7 Ang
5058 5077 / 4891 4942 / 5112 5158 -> 1.3 Ang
